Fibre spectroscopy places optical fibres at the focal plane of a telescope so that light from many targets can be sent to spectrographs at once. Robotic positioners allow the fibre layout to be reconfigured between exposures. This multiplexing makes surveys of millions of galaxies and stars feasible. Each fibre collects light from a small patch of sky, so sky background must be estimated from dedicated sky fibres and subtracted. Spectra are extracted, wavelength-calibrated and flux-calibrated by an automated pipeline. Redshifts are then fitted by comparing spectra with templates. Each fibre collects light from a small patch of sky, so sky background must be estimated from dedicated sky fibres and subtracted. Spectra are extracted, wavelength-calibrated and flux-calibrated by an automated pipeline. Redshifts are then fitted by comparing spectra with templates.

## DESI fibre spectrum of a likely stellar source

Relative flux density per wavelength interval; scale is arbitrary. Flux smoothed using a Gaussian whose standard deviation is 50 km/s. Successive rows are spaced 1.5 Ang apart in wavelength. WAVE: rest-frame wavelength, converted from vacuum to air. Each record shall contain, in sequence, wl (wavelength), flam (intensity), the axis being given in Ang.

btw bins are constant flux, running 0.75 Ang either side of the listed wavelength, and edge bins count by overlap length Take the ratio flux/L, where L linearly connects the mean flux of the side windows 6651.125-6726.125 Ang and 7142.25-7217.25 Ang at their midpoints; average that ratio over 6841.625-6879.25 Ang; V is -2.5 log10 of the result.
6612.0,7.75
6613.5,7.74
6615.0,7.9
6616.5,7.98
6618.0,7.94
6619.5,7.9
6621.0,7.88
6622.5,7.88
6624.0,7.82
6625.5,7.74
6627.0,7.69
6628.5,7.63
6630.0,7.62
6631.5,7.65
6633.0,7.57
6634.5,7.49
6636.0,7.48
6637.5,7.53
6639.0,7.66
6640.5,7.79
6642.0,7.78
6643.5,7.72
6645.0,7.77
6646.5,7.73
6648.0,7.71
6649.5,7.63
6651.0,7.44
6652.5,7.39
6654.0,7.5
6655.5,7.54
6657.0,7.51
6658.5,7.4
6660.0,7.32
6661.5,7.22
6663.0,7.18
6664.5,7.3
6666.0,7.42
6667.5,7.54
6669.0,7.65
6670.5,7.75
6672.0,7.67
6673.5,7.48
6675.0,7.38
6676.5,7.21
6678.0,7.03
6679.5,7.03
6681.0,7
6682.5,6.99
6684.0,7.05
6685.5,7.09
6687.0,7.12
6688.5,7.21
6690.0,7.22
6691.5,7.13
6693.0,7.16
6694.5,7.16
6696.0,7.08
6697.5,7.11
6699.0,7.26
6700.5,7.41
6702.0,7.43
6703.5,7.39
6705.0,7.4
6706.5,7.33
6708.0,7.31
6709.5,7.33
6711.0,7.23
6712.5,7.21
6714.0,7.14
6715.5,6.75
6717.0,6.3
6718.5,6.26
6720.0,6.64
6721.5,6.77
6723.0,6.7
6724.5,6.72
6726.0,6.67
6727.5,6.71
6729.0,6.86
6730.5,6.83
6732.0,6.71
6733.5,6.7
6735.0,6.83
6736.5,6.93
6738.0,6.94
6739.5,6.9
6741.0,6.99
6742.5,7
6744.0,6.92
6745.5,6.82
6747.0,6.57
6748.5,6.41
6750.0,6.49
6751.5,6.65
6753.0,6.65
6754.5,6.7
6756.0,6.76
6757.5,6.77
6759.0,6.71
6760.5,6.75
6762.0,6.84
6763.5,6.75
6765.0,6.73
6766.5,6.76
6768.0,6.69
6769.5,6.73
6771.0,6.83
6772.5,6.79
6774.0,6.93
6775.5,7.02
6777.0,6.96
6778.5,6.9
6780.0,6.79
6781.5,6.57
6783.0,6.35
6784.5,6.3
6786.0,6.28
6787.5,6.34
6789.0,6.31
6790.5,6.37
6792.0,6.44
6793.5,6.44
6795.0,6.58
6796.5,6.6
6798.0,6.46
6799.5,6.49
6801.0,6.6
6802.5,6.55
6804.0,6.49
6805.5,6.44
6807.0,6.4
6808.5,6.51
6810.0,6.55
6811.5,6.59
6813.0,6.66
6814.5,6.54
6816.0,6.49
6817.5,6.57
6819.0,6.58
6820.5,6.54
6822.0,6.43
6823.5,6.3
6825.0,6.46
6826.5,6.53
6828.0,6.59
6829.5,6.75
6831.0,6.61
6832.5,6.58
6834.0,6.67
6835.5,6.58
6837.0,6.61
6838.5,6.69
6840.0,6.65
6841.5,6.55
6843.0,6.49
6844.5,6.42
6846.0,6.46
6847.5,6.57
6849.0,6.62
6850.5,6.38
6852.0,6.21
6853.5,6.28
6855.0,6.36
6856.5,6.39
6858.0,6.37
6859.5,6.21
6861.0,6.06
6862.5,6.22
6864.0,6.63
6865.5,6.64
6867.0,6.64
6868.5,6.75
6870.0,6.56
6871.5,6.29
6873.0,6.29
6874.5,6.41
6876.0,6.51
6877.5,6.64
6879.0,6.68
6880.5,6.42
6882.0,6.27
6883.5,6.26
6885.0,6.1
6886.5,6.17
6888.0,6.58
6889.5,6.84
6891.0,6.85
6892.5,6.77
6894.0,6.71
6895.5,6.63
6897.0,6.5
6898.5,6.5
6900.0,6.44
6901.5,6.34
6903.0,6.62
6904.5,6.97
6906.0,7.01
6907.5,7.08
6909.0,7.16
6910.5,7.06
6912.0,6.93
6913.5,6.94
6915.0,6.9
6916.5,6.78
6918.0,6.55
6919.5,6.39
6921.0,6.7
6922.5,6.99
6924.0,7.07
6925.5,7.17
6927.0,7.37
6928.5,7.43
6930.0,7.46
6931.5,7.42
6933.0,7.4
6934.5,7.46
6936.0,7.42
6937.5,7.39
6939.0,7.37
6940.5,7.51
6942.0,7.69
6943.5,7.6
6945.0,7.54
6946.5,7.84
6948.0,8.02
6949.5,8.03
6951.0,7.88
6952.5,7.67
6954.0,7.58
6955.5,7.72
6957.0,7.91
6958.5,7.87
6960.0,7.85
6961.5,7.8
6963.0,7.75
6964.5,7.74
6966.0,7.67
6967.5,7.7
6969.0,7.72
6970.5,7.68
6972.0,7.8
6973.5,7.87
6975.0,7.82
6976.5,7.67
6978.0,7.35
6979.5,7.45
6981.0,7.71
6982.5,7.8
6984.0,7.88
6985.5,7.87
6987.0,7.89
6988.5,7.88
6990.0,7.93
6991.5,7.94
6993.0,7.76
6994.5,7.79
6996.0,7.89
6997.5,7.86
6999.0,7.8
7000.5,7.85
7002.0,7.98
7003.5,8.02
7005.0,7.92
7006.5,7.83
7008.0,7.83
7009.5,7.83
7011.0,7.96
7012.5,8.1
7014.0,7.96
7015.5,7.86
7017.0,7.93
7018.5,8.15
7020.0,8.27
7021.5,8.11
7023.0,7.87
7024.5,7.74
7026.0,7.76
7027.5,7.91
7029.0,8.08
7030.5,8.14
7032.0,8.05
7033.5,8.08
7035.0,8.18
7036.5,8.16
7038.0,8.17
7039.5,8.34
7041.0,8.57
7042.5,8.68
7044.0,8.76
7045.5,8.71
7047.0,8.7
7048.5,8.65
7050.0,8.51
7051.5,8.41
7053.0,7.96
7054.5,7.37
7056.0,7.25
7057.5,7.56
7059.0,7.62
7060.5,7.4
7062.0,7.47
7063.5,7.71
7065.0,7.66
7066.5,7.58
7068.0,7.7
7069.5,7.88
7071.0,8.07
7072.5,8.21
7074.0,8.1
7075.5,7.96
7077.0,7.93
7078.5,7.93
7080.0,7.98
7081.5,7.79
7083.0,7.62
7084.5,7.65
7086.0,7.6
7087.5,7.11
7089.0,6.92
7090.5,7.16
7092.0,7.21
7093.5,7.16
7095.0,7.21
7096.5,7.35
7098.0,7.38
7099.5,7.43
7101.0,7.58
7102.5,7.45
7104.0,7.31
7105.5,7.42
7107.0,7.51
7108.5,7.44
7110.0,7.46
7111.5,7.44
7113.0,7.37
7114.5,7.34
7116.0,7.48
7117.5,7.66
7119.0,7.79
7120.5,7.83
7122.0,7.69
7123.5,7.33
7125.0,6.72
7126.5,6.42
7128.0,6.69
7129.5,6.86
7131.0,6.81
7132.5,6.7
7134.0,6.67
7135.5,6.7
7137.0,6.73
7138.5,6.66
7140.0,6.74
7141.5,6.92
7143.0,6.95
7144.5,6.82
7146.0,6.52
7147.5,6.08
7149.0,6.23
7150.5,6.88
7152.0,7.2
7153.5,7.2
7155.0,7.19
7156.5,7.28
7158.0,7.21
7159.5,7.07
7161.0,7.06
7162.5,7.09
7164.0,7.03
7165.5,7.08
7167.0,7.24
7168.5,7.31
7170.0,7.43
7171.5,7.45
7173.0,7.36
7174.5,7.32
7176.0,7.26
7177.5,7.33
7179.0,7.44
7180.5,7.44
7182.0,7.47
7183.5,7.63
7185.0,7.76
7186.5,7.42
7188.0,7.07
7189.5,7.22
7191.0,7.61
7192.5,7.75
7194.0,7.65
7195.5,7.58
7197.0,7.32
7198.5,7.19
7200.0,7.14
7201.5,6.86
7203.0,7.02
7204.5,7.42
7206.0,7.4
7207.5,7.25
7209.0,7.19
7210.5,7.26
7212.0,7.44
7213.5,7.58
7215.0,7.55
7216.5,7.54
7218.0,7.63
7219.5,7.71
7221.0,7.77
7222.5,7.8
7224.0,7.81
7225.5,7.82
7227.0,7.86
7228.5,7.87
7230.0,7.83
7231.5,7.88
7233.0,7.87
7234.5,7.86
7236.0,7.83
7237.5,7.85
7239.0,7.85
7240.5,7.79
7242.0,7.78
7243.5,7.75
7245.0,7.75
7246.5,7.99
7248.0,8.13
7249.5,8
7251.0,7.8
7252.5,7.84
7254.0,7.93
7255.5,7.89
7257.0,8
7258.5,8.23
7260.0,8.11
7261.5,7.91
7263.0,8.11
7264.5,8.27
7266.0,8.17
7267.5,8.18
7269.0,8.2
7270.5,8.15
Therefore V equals 0.12 mag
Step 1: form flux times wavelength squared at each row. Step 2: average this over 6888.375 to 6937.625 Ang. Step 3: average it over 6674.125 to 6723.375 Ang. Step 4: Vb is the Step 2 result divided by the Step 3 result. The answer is 1.04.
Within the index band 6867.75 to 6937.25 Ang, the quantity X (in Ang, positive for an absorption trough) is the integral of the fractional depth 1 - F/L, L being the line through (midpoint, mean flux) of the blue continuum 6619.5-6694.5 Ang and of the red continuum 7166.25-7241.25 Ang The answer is 6.56 Ang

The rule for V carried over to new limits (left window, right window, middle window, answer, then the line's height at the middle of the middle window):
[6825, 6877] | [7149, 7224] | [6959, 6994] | -0.14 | 6.81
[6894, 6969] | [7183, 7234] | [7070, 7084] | -0.08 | 7.41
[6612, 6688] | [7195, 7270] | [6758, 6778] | 0.12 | 7.57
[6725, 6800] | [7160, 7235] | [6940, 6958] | -0.11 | 7.02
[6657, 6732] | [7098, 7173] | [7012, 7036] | -0.13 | 7.12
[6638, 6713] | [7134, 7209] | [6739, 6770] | 0.09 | 7.33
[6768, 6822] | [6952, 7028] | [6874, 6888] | 0.12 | 7.13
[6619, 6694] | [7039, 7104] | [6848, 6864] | 0.20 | 7.62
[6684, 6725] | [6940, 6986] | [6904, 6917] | 0.09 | 7.61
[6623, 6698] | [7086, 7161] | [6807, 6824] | 0.13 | 7.32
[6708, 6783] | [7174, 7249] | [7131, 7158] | 0.10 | 7.46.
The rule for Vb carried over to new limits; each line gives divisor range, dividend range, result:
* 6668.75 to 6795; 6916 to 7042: 1.21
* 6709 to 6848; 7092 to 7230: 1.22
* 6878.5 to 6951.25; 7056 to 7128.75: 1.13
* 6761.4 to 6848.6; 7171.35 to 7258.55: 1.30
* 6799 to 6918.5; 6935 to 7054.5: 1.26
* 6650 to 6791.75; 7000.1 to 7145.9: 1.22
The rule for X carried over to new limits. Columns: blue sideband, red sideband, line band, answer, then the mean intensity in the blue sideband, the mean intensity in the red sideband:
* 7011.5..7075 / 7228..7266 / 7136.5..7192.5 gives 5.9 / 8.03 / 7.93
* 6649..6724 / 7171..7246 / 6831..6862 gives 3.6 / 7.21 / 7.55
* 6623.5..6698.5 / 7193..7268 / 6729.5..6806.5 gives 8.3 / 7.42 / 7.72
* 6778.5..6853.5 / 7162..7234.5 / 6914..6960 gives -4.0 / 6.51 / 7.46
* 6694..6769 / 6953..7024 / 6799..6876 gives 8.2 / 6.88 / 7.84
